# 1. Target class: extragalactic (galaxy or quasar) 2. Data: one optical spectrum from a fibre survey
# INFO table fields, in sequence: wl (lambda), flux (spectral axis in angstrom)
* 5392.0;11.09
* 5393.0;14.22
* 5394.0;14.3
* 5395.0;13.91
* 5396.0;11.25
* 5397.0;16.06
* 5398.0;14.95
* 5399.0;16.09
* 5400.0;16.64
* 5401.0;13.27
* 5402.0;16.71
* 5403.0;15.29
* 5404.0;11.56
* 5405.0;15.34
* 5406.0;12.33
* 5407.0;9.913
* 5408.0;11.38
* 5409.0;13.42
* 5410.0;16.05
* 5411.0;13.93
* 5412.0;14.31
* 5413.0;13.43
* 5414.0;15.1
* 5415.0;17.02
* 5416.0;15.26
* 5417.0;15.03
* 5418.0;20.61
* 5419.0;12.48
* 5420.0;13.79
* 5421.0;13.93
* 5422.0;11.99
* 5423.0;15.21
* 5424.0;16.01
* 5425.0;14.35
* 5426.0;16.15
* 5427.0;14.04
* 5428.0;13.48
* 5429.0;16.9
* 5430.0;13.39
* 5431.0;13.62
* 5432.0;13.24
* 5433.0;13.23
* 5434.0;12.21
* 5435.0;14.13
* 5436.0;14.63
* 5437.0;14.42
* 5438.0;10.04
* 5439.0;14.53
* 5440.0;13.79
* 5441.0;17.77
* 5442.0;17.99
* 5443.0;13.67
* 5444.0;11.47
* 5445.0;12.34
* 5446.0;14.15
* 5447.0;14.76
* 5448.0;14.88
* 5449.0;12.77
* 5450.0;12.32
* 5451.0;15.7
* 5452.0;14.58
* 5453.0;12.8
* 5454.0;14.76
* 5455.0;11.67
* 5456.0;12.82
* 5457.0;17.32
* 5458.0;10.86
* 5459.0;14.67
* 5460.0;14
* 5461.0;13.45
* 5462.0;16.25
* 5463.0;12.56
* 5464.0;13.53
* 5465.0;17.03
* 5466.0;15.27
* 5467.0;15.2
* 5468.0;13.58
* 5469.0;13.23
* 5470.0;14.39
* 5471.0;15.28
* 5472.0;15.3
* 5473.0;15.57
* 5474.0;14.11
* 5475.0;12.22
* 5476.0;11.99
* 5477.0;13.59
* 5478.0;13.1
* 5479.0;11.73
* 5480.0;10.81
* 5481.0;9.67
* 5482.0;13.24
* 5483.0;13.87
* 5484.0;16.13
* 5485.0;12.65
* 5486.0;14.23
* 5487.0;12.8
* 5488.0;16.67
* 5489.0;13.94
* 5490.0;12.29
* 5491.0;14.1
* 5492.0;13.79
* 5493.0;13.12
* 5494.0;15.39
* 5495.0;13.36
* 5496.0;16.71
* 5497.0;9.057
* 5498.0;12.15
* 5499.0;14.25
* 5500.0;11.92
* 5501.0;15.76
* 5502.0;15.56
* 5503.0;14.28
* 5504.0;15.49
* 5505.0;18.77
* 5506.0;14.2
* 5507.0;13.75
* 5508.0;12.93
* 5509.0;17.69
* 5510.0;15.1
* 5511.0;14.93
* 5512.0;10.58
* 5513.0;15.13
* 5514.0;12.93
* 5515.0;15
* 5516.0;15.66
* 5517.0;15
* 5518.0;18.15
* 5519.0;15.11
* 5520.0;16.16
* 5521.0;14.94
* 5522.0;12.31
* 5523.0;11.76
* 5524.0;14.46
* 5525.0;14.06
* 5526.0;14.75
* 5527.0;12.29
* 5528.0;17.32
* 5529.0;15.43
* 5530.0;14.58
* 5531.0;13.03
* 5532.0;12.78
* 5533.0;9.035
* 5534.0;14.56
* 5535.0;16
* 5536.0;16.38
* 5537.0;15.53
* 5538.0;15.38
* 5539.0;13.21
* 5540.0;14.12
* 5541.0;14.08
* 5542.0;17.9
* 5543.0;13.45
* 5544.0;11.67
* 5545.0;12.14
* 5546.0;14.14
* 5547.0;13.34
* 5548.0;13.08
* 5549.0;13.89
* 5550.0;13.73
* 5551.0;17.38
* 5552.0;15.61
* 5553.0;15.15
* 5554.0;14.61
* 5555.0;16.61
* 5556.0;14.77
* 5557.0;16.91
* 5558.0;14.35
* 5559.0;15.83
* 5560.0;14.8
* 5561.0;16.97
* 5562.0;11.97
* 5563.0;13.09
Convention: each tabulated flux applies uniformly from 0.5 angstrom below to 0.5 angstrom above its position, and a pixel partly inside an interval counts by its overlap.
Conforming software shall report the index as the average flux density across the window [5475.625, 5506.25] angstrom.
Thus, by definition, 13.7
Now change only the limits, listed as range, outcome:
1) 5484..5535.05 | 14.2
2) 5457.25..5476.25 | 14.2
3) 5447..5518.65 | 14.1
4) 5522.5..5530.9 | 14.3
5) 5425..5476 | 14.1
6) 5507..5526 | 14.5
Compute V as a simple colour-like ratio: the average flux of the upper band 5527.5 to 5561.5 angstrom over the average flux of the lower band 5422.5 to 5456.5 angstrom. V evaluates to 1.04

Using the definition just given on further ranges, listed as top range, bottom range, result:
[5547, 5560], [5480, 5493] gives 1.12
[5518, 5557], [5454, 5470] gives 1.02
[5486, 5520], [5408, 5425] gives 0.98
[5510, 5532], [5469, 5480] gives 1.06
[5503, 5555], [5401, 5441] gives 1.02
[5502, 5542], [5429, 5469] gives 1.04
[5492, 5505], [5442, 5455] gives 1.02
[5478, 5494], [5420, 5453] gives 0.95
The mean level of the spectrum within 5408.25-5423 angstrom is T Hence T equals 14.7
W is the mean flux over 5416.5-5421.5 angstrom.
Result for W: 15.2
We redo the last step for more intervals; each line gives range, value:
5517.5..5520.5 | 16.5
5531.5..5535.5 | 13.1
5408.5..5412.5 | 14.4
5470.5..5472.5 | 15.3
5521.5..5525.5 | 13.1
